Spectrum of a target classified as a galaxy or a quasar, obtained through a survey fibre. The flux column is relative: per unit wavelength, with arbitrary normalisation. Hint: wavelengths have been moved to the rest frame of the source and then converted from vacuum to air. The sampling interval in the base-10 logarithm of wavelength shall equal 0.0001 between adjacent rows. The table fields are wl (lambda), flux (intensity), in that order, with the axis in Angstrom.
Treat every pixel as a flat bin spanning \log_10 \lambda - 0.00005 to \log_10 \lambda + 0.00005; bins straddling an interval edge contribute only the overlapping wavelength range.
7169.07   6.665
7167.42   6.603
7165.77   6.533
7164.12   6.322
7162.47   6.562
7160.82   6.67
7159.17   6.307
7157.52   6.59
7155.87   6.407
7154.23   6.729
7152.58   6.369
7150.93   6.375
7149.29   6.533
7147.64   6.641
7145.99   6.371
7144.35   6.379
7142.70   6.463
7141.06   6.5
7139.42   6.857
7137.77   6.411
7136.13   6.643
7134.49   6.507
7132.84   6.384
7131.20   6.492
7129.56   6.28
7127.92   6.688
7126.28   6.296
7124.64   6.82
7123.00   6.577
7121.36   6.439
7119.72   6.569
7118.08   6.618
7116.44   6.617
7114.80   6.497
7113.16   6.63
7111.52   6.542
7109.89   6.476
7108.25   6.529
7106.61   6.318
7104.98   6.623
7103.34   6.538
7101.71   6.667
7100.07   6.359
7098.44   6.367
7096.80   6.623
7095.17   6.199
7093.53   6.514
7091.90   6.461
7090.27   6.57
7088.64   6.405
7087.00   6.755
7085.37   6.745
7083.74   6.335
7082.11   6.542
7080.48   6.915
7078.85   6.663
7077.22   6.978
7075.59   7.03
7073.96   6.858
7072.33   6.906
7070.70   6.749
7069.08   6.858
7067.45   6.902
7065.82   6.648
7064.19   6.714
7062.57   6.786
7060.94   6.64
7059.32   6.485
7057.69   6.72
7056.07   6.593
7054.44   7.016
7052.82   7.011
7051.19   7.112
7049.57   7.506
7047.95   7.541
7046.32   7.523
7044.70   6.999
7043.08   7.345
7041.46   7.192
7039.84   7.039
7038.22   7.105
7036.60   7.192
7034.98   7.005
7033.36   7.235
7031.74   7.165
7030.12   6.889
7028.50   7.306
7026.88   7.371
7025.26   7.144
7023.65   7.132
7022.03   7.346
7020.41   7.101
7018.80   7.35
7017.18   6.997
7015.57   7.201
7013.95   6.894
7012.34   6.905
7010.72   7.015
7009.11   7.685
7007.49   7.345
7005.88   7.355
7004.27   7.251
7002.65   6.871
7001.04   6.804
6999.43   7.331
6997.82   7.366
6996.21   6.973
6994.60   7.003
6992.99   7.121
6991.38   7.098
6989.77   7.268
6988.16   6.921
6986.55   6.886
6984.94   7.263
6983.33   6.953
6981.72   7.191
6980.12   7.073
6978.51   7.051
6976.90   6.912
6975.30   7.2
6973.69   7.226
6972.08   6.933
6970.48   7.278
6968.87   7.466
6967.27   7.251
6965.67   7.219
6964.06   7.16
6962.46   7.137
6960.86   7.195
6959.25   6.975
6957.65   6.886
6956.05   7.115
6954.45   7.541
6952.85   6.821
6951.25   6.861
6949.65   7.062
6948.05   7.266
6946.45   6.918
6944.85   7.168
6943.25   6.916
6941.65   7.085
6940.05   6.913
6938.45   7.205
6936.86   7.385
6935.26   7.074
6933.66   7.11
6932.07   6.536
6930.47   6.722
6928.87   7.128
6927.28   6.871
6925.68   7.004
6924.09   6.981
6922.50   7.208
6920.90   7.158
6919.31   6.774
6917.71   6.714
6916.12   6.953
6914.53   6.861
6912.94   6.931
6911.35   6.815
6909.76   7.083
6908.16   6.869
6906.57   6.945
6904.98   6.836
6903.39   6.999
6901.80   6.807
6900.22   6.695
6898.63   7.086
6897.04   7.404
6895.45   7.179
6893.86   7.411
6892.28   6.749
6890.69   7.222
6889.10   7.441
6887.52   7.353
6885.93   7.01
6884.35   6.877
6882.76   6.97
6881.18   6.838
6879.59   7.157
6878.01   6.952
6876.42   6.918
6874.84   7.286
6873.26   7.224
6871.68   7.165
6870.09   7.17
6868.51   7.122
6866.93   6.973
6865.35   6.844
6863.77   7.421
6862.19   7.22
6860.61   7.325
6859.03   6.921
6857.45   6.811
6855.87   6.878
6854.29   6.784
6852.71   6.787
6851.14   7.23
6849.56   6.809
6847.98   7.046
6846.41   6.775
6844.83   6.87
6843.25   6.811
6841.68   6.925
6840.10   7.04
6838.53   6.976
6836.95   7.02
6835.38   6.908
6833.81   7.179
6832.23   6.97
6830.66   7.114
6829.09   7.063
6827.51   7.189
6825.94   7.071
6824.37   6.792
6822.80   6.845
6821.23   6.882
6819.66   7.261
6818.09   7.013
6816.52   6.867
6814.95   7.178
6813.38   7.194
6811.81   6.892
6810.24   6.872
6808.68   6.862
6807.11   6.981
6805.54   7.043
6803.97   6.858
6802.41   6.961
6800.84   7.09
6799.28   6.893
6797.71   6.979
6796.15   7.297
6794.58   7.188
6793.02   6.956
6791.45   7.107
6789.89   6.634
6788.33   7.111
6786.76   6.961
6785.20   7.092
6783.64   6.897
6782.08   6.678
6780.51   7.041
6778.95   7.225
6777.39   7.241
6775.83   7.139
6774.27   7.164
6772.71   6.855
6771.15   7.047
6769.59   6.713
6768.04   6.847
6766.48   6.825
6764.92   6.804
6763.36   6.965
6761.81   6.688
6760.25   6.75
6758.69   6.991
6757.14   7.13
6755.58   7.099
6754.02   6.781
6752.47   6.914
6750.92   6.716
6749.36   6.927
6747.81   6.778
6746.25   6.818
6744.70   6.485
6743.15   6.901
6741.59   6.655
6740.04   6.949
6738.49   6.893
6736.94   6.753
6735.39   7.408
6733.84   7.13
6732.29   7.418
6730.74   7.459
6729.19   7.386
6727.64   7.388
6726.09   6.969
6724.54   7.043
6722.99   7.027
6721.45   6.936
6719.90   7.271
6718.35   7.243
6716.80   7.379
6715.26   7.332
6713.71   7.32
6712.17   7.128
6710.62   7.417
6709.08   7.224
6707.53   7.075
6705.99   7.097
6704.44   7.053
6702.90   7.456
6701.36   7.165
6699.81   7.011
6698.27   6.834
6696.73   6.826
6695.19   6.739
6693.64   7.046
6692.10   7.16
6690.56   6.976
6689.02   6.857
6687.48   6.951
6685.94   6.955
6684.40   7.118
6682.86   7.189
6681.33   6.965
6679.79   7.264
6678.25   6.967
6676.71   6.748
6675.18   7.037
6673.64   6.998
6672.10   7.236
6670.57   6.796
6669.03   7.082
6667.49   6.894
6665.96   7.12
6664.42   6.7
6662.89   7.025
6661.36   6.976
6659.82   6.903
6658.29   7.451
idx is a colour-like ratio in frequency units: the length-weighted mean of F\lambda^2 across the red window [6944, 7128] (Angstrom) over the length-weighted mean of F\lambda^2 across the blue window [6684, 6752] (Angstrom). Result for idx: 1.08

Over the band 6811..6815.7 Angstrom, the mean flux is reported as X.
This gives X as 7.08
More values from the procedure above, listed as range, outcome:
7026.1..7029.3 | 7.33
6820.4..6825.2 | 6.85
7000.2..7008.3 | 7.13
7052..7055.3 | 6.99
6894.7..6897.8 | 7.29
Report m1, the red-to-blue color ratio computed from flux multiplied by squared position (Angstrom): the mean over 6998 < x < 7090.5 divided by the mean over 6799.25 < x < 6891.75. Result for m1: 1.06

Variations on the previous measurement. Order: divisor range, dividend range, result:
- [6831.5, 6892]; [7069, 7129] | 1.00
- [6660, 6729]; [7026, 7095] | 1.09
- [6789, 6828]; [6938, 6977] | 1.06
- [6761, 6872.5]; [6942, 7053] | 1.08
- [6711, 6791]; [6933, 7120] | 1.08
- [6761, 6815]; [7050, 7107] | 1.04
